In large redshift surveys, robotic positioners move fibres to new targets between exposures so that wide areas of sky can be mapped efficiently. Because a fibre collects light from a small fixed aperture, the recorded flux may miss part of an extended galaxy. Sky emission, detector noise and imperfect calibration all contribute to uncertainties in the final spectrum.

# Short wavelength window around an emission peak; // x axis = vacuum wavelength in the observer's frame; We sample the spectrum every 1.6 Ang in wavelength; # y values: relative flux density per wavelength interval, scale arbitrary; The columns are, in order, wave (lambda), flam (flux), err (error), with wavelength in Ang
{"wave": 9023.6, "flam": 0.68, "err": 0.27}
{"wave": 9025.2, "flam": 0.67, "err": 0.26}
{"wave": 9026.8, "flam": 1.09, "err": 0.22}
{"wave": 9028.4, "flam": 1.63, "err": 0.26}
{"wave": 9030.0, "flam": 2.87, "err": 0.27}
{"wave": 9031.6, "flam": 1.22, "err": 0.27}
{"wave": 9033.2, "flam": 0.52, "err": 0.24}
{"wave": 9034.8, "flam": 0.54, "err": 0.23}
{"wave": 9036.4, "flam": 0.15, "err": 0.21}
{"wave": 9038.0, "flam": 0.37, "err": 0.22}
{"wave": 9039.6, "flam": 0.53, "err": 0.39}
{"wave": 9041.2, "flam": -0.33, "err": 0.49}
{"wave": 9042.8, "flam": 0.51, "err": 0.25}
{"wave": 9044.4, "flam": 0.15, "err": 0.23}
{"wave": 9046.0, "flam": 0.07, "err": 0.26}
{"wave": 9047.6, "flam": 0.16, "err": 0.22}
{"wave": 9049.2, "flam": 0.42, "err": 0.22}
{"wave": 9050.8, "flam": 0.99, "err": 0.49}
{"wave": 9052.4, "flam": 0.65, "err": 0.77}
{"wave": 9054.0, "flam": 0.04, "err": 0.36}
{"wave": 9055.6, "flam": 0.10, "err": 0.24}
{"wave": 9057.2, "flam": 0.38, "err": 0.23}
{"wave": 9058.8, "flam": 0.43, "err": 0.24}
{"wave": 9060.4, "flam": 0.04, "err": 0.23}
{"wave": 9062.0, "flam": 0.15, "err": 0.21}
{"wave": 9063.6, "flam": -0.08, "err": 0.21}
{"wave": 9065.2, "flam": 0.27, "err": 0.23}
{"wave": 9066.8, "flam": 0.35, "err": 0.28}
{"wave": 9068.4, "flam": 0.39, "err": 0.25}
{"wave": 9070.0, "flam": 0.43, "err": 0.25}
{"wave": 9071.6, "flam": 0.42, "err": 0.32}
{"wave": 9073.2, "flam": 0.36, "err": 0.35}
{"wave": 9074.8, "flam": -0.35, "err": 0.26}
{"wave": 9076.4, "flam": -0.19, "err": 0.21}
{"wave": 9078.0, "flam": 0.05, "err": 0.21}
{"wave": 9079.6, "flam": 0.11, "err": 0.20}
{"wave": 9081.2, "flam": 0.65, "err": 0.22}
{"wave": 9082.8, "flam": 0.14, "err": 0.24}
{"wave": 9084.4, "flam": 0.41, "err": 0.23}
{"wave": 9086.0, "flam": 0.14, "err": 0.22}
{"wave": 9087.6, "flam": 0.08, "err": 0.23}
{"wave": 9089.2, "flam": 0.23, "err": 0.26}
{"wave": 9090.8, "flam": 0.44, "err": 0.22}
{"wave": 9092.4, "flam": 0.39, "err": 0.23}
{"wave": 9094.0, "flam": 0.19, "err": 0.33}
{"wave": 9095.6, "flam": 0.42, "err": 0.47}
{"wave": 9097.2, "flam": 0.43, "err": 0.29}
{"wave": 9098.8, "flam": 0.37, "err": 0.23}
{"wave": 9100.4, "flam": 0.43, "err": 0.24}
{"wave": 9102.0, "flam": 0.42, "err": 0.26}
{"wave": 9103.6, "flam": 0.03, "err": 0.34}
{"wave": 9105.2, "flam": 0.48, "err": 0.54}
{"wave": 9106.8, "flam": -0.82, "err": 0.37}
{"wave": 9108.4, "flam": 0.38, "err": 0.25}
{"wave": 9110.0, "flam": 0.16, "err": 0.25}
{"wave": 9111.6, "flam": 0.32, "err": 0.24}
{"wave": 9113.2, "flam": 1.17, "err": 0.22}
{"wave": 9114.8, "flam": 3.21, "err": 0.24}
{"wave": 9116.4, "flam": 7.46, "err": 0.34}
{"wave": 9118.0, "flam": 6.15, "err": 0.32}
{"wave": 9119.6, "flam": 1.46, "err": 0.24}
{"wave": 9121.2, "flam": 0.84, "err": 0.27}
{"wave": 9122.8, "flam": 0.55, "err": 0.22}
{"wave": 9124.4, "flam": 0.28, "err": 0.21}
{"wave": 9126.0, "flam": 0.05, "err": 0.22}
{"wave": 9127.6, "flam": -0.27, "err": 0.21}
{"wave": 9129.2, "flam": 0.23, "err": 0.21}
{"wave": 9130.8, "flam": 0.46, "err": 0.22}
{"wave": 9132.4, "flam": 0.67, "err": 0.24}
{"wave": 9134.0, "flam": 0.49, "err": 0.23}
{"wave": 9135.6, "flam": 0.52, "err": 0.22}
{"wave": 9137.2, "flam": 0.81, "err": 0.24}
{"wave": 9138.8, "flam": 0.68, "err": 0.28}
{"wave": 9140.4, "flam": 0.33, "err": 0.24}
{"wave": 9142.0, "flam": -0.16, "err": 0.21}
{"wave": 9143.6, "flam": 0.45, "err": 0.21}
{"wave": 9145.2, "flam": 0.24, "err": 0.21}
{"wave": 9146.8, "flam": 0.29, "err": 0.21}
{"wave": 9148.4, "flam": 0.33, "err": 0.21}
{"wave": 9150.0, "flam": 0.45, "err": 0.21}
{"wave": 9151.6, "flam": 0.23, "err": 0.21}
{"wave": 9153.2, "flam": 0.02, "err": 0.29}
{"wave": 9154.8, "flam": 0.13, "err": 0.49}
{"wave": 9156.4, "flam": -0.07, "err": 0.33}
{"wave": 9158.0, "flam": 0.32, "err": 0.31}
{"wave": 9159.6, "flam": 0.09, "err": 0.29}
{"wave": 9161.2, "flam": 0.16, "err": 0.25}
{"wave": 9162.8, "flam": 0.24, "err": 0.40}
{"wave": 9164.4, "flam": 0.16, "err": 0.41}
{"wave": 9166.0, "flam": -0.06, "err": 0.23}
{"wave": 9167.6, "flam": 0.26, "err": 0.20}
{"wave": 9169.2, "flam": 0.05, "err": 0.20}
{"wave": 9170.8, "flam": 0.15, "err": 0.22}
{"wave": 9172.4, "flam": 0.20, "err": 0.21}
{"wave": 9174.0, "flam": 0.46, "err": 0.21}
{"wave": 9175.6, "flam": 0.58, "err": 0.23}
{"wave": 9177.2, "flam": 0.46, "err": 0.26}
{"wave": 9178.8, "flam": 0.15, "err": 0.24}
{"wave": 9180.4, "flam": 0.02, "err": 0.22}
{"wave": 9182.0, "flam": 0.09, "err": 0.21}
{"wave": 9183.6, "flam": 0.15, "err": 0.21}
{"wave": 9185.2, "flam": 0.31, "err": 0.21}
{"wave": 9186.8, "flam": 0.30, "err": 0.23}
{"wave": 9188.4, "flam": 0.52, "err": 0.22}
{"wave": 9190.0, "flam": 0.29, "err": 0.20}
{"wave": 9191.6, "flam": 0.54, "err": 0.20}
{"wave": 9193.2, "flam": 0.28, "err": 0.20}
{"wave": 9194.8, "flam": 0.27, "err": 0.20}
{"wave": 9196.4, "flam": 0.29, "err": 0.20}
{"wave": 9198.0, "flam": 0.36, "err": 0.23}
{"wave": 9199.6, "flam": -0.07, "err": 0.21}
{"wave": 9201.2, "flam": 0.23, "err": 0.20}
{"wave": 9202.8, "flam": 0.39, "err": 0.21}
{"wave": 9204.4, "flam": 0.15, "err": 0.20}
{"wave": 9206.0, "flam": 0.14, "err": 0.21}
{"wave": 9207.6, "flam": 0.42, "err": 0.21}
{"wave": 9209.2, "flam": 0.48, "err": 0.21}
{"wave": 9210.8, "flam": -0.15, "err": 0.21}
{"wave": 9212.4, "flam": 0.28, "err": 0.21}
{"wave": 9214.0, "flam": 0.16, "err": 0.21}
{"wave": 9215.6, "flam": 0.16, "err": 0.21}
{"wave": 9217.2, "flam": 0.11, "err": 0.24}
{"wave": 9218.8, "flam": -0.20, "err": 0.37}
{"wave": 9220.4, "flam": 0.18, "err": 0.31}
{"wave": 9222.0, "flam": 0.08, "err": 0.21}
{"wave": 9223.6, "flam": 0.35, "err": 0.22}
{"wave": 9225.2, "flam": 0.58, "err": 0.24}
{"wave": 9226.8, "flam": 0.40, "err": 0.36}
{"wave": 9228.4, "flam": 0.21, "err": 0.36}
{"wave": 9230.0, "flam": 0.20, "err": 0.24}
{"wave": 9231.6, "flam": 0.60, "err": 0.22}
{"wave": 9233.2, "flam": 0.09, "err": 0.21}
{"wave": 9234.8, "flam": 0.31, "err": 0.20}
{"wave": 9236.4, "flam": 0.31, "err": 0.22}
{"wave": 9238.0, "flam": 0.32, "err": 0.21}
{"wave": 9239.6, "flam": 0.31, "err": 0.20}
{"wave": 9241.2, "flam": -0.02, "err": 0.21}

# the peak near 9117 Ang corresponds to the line [O III] 5007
